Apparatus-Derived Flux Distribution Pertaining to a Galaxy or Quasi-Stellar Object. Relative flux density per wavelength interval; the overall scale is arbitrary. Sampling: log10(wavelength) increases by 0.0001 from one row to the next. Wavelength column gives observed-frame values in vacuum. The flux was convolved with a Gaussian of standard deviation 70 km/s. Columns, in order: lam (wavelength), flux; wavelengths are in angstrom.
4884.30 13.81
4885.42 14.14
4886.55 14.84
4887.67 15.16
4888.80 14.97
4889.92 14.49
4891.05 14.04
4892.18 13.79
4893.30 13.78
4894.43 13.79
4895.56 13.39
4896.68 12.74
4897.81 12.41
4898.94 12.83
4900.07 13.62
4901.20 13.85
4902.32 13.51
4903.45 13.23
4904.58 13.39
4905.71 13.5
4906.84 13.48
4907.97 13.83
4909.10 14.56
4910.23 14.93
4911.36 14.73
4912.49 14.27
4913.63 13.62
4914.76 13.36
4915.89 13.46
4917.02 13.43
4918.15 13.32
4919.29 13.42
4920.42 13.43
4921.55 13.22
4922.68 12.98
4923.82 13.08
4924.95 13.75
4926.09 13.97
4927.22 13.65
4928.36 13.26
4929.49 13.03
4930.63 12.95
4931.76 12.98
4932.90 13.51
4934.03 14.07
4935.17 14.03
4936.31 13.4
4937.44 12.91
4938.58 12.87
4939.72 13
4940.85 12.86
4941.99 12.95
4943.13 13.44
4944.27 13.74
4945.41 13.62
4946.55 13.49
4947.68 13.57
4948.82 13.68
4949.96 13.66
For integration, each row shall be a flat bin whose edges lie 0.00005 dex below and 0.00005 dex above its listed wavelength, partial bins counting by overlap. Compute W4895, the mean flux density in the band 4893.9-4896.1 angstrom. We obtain 13.6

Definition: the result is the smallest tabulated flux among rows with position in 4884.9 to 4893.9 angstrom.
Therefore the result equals 13.78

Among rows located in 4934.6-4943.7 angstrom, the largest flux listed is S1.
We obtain 14.03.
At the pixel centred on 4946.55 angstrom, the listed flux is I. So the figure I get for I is 13.49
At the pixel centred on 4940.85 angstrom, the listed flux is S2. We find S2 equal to 12.86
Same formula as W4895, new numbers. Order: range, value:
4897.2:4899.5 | 12.6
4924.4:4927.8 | 13.8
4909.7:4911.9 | 14.8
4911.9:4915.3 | 13.7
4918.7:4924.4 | 13.2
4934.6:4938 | 13.5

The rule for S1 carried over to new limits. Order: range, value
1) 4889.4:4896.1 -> 14.49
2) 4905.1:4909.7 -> 14.56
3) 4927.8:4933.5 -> 13.51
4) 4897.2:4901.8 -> 13.85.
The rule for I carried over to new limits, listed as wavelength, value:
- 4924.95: 13.75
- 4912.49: 14.27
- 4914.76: 13.36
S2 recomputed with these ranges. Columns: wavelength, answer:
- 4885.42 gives 14.14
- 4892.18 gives 13.79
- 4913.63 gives 13.62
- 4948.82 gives 13.68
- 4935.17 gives 14.03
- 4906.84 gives 13.48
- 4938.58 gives 12.87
